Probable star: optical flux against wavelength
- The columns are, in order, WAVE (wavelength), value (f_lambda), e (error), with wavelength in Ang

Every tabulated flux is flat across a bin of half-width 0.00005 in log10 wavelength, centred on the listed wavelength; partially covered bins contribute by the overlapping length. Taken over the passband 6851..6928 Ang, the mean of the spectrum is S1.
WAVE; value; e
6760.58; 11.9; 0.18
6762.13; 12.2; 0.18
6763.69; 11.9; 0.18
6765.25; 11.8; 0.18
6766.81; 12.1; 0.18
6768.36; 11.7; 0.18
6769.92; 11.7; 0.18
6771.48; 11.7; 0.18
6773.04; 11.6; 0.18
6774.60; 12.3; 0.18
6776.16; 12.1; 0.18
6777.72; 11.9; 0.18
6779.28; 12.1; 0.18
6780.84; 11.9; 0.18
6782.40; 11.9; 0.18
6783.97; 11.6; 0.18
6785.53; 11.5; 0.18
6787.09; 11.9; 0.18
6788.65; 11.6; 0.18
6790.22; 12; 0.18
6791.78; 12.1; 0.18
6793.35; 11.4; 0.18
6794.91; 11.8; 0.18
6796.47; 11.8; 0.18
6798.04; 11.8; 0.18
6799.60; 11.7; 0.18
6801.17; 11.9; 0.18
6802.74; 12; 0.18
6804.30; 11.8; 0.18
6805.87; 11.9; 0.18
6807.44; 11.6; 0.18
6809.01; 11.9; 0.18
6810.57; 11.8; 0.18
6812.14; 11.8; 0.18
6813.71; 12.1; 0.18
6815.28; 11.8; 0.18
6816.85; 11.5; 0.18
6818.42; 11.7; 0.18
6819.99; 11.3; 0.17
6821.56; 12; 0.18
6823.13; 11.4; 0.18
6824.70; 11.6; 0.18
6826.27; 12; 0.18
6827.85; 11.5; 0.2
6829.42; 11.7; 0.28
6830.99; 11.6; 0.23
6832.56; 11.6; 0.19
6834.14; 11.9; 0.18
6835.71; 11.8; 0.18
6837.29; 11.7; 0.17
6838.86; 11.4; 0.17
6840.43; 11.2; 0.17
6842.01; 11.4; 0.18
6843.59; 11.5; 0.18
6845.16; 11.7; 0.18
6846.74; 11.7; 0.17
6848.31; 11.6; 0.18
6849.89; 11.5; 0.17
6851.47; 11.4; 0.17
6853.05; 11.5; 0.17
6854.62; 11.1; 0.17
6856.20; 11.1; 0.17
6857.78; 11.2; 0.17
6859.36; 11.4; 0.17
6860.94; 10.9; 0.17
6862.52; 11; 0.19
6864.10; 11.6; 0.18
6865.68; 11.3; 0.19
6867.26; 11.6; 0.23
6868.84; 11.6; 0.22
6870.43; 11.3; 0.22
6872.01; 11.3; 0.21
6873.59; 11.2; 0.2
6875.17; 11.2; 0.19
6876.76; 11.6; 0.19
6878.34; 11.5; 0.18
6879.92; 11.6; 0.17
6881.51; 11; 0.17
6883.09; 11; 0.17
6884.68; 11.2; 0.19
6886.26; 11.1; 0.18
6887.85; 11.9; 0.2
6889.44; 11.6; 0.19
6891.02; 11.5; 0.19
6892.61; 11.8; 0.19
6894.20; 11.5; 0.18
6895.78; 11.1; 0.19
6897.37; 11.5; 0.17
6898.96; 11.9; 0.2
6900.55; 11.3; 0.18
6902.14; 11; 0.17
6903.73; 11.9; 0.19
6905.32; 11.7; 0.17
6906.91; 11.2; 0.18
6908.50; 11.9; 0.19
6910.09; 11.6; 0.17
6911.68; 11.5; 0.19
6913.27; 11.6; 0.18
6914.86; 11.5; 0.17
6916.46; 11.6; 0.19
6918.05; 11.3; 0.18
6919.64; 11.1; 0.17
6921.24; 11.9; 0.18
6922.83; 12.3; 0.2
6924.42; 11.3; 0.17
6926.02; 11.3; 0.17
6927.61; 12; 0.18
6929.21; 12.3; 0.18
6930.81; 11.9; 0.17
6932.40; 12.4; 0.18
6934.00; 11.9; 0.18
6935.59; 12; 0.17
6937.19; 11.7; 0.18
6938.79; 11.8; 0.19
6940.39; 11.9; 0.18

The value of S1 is 11.4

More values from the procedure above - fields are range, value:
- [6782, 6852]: 11.7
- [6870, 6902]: 11.4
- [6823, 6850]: 11.6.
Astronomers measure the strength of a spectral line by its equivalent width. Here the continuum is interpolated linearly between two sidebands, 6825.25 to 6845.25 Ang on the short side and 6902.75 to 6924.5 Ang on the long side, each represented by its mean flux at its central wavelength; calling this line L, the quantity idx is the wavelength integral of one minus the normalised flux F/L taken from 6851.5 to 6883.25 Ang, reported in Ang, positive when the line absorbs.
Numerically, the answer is 0.8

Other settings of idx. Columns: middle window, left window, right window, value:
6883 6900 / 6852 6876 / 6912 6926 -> -0.09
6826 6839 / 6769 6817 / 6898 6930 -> 0.07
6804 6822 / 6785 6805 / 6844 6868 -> -0.13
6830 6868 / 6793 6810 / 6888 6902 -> 0.68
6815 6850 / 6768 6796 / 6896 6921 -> 0.25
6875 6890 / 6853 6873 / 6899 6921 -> 0.01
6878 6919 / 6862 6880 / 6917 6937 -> 0.45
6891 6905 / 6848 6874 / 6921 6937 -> 0.17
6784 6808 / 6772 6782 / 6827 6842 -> 0.13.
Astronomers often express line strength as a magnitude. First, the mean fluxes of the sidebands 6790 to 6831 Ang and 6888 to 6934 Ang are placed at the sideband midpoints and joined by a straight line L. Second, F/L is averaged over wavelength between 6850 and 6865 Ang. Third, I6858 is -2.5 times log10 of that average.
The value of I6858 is 0.04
